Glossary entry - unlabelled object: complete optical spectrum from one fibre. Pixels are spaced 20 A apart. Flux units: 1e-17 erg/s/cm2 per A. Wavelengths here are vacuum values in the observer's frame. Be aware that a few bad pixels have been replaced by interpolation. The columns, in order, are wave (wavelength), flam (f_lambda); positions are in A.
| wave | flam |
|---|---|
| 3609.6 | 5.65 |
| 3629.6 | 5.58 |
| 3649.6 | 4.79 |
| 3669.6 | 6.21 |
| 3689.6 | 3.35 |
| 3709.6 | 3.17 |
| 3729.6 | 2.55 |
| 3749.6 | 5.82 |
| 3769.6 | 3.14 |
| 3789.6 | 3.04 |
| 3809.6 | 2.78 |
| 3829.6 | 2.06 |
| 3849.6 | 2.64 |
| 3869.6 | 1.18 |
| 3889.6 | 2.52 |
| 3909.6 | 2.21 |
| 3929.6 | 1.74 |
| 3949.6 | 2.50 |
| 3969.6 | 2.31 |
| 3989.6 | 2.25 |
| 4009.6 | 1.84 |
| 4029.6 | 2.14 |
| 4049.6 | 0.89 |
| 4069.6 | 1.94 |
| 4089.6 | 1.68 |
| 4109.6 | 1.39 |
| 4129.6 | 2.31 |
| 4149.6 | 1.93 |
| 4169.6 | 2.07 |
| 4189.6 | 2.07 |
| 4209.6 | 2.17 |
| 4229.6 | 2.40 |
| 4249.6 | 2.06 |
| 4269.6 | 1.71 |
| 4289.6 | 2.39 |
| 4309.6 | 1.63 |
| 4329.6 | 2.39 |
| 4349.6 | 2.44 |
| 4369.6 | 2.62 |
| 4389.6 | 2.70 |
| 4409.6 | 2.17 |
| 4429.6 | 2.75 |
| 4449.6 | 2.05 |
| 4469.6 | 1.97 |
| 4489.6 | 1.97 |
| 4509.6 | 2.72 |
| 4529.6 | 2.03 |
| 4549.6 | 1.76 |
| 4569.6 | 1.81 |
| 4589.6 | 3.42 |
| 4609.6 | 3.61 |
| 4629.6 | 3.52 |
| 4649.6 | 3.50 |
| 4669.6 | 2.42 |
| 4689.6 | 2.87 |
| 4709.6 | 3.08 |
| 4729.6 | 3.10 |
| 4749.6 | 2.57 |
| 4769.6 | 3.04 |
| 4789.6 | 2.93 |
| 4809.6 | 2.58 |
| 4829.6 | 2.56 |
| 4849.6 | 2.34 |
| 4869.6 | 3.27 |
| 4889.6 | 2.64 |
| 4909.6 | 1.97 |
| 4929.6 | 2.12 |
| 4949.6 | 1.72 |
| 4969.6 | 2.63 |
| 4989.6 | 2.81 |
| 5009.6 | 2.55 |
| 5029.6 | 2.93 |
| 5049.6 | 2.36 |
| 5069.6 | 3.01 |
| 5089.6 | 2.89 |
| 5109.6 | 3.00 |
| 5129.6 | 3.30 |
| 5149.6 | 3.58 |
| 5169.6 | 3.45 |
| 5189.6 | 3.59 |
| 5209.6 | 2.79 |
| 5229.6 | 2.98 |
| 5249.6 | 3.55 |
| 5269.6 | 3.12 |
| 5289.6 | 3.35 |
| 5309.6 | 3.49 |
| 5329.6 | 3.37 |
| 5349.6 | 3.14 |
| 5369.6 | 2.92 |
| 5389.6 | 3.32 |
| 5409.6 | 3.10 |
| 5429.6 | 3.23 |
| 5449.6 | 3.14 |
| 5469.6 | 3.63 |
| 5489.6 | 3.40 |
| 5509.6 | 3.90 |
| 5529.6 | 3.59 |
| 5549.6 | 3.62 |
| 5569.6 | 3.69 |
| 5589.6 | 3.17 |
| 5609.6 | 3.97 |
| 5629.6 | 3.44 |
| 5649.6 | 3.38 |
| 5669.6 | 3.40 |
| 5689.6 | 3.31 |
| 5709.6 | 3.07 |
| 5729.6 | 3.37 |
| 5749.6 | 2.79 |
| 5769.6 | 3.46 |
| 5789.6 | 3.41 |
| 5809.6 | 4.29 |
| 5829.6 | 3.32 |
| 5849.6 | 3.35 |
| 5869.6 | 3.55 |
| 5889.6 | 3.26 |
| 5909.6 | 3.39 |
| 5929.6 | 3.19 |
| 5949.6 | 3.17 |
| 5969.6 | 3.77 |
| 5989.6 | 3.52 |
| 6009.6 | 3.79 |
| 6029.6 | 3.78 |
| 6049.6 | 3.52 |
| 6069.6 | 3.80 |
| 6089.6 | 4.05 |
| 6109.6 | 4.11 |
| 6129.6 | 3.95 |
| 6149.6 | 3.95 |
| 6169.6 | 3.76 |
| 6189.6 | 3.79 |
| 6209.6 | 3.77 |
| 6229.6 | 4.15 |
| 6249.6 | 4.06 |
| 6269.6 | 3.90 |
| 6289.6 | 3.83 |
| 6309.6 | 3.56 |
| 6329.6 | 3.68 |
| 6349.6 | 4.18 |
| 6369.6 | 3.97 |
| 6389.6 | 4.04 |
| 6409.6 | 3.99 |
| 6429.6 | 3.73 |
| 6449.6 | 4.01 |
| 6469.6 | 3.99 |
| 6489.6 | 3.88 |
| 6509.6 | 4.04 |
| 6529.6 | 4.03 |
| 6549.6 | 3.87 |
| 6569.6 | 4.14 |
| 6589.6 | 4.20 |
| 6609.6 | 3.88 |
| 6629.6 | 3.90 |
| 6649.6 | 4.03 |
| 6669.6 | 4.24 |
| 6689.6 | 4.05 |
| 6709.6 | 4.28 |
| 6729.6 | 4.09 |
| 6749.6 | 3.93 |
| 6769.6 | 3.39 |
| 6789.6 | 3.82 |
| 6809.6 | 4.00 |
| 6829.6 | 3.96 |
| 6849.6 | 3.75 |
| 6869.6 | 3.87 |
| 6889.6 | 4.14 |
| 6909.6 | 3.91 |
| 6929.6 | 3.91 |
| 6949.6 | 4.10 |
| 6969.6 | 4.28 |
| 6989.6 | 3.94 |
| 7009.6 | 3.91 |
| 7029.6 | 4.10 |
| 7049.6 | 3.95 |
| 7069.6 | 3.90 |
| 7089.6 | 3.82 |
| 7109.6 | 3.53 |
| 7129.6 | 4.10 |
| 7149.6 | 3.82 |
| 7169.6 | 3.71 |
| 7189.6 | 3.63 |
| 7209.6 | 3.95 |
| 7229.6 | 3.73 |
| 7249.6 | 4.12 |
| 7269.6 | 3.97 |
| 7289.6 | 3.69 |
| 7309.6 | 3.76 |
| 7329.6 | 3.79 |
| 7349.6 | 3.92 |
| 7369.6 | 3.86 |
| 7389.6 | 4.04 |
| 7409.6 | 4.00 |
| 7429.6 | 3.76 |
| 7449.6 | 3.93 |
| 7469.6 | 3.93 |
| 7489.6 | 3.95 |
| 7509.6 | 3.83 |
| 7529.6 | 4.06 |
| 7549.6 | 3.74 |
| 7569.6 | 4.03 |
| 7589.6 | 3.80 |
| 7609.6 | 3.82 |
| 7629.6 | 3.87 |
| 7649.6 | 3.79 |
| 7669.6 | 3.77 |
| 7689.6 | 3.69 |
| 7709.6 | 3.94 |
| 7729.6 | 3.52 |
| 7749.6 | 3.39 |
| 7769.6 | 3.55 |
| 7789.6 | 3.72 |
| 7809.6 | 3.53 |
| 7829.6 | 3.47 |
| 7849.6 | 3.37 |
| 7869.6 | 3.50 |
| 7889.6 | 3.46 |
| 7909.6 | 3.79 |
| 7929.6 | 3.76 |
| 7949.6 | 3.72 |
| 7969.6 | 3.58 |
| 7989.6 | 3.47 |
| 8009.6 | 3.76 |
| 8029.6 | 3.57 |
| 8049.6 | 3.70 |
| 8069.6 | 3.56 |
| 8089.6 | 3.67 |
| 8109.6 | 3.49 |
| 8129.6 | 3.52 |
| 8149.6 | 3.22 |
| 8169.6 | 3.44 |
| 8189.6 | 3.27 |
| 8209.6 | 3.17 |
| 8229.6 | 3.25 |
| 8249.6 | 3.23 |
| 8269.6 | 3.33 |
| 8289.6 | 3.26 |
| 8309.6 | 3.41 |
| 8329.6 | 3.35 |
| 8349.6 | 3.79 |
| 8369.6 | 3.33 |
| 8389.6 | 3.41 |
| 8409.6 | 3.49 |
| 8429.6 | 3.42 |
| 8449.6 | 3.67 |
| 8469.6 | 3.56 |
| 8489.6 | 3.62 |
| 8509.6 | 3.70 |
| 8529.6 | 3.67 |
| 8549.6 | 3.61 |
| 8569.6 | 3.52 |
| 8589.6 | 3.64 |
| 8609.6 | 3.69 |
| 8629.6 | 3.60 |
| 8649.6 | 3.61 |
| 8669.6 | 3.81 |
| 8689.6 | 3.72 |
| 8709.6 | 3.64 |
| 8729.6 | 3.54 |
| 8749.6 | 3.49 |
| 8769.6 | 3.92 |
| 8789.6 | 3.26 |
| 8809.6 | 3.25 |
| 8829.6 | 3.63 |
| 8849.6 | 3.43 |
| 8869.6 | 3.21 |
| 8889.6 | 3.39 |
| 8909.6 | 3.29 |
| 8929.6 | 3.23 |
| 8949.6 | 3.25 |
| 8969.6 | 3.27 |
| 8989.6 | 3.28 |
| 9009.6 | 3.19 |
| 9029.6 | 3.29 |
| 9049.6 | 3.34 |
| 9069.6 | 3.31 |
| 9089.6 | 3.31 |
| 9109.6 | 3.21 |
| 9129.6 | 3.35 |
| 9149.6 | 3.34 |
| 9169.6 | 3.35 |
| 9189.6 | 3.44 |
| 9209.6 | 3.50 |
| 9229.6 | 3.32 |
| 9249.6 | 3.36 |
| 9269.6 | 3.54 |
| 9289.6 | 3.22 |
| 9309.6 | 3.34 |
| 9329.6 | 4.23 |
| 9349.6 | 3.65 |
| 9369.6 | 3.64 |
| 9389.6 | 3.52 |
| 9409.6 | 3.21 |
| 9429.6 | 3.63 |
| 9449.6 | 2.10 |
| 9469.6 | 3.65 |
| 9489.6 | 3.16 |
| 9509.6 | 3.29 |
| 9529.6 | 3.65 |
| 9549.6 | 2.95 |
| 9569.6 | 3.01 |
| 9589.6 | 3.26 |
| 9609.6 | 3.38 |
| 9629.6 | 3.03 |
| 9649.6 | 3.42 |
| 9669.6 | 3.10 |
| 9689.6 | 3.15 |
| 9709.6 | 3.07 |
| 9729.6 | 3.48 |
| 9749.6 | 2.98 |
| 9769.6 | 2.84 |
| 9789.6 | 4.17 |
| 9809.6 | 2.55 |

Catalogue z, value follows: 0.15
